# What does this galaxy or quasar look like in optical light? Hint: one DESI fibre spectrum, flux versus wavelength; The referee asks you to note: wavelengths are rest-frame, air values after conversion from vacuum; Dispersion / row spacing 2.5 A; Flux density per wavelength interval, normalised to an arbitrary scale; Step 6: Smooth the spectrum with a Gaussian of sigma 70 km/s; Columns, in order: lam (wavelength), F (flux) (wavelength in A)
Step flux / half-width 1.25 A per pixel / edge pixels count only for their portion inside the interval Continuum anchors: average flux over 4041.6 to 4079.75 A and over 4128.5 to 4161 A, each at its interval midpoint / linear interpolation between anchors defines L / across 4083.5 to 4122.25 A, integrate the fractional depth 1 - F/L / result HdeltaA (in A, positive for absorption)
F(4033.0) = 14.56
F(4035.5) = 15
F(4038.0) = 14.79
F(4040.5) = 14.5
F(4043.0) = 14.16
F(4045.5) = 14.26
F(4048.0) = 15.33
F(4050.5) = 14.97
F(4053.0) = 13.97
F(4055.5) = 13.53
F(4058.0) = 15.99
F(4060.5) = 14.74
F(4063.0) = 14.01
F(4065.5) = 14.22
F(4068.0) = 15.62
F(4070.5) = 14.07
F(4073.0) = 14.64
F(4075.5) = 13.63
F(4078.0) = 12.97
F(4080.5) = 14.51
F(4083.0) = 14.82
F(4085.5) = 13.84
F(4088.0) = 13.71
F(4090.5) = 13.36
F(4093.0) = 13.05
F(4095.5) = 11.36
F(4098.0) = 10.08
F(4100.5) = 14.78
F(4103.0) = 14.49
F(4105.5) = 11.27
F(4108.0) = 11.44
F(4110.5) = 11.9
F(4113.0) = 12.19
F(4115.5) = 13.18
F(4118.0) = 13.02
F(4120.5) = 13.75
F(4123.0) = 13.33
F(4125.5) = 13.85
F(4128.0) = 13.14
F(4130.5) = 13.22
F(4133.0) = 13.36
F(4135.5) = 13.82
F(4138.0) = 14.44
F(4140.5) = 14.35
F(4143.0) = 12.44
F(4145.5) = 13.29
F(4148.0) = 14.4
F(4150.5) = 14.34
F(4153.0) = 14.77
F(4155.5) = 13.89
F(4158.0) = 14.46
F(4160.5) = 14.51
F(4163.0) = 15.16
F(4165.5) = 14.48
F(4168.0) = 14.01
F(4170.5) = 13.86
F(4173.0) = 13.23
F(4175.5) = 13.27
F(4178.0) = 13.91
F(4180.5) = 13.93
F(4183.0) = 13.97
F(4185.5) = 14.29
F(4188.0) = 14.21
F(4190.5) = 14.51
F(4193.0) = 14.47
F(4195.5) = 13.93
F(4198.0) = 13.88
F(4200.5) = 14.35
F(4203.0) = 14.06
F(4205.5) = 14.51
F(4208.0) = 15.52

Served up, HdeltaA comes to 3.7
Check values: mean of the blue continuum 14.4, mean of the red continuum 13.9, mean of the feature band 12.8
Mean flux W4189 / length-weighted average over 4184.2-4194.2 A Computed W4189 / 14.4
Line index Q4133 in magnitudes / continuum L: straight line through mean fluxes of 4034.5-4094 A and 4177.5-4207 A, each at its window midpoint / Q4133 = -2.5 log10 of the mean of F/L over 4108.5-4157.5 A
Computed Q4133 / 0.06 mag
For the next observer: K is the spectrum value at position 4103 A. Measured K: 14.49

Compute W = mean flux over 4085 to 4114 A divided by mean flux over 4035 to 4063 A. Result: 0.9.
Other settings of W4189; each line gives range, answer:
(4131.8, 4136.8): 13.6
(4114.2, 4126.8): 13.4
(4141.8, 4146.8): 12.9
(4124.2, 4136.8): 13.5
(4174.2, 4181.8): 13.7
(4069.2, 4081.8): 14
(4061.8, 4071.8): 14.5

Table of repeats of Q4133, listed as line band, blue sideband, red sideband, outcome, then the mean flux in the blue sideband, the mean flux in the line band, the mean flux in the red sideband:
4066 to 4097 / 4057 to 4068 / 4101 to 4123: 0.02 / 14.8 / 13.8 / 12.8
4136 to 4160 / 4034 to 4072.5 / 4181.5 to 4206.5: 0.02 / 14.6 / 14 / 14.2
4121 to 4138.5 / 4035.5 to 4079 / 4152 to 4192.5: 0.05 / 14.5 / 13.6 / 14.2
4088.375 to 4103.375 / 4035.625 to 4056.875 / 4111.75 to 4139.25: 0.08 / 14.5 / 12.8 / 13.4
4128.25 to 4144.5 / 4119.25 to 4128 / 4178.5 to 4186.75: 0.01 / 13.6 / 13.6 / 14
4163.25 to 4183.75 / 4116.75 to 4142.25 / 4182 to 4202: 0.01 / 13.6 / 13.9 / 14.2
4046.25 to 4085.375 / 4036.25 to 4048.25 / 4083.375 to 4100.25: -0.06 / 14.6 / 14.4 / 12.8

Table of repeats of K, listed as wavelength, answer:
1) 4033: 14.56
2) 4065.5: 14.22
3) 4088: 13.71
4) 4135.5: 13.82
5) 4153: 14.77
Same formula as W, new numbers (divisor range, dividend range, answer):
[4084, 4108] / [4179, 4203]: 1.10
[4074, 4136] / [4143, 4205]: 1.07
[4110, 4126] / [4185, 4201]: 1.09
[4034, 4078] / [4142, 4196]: 0.97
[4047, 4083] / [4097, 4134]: 0.89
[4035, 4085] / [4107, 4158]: 0.93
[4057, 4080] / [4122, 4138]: 0.94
